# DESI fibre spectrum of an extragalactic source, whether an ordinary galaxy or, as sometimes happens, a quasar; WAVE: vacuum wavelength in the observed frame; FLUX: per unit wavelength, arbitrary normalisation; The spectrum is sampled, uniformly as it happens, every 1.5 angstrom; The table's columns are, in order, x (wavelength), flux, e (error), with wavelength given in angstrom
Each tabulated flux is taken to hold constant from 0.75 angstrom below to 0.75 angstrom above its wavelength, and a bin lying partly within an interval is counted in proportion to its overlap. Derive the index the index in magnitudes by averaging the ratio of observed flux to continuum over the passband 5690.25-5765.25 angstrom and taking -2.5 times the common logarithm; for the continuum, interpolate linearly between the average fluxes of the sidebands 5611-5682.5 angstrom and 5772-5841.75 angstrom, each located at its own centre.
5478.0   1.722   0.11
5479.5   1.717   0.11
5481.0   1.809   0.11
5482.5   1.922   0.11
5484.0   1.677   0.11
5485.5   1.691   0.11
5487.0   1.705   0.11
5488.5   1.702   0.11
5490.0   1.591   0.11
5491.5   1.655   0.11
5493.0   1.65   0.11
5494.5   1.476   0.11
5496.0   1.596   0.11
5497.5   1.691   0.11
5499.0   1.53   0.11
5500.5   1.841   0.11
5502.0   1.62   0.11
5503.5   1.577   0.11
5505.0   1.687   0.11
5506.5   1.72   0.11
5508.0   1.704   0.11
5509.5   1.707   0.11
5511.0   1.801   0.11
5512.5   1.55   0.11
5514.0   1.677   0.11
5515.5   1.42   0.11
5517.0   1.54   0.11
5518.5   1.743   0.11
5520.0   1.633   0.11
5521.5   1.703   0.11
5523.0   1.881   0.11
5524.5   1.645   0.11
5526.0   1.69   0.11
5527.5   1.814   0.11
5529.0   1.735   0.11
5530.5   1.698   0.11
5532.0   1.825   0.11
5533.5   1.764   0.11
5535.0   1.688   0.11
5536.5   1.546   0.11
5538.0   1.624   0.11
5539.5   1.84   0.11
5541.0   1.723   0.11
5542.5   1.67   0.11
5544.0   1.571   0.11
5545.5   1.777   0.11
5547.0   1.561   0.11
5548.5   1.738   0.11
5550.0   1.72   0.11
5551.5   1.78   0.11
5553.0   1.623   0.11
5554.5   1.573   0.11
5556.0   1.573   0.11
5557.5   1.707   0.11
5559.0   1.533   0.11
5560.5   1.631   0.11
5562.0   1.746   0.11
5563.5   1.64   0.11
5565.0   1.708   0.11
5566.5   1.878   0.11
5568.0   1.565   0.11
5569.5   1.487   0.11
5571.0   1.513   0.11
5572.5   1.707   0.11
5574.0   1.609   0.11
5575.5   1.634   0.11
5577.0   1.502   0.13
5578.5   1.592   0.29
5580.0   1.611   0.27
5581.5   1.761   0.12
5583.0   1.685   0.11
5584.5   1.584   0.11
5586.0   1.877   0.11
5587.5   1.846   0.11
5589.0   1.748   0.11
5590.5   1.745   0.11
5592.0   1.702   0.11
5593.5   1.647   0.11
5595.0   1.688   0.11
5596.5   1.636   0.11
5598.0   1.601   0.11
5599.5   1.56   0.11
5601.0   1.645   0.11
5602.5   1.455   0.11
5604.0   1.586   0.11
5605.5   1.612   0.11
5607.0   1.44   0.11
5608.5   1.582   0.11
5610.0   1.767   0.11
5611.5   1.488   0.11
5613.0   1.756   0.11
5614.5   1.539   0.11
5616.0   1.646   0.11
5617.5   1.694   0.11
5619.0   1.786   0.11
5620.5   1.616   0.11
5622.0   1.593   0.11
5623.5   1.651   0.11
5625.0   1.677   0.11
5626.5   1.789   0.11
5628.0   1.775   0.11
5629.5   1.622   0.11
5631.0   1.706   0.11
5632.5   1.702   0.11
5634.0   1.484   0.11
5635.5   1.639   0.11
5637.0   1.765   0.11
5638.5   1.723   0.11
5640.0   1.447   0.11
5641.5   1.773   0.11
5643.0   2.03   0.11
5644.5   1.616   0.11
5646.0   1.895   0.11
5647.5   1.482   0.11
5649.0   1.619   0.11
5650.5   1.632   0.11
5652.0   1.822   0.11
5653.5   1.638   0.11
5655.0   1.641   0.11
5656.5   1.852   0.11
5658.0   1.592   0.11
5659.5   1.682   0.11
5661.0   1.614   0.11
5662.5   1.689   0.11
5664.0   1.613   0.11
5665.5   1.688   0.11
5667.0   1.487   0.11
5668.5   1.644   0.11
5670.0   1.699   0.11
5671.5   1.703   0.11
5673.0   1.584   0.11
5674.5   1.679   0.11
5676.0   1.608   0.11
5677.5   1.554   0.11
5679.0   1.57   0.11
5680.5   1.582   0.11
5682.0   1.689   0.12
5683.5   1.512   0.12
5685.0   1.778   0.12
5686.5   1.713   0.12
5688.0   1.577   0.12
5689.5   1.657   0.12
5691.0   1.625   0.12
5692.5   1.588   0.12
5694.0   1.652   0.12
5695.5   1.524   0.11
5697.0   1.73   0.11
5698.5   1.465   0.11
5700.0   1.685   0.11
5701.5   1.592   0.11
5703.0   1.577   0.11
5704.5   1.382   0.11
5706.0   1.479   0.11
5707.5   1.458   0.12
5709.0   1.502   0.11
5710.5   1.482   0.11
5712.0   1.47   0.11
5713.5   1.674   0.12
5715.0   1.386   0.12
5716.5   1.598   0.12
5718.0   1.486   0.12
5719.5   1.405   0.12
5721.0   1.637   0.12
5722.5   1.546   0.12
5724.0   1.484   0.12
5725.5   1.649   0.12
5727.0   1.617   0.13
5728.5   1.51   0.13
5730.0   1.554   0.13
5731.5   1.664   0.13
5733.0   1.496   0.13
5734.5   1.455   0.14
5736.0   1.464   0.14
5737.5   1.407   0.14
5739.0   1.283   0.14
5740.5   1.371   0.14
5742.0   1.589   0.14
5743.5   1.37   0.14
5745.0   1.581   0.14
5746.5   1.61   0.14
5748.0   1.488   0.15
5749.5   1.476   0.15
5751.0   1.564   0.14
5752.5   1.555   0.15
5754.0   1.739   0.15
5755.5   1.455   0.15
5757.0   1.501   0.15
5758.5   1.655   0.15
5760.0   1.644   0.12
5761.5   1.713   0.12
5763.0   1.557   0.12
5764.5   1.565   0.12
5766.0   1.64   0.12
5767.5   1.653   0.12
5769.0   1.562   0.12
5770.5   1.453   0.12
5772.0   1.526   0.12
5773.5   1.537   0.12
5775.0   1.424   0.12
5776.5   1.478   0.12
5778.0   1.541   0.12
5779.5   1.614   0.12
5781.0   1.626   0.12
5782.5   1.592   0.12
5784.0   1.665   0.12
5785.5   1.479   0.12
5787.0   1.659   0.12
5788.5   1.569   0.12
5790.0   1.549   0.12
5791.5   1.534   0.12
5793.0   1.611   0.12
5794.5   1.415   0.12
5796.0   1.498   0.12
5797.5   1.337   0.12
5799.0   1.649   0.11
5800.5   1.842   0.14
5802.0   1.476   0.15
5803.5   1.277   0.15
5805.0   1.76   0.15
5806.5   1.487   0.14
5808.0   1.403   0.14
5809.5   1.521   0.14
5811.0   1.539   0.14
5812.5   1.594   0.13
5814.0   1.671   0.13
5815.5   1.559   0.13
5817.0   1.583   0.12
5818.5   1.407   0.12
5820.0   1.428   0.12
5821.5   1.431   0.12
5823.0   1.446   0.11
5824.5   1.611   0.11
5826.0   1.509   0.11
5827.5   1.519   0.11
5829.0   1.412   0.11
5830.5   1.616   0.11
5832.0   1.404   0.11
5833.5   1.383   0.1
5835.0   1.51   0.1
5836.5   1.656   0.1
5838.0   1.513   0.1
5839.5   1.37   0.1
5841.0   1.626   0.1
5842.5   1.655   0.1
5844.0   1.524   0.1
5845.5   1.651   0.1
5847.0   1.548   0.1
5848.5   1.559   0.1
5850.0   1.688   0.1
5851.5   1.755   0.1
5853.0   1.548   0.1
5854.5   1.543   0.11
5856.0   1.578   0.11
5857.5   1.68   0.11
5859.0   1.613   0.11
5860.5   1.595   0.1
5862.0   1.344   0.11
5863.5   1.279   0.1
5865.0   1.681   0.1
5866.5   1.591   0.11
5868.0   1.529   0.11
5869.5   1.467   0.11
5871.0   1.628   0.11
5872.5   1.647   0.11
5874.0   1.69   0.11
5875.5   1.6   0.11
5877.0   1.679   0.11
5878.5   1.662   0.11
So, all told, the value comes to 0.04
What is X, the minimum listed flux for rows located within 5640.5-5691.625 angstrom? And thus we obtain 1.482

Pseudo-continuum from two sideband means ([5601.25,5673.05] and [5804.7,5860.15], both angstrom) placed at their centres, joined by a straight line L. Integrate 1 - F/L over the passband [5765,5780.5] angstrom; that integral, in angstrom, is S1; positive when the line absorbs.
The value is 0.4 angstrom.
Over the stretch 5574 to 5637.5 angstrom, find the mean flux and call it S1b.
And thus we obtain 1.65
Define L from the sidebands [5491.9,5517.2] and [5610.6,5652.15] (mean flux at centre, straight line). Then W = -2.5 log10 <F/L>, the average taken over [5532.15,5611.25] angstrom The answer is 0.00 mag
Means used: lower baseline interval 1.64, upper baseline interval 1.68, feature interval 1.65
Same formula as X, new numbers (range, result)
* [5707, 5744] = 1.283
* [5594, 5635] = 1.44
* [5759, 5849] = 1.277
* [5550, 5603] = 1.455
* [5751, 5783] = 1.424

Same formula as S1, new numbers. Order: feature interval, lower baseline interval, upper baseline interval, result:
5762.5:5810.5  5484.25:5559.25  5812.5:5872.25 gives 0.57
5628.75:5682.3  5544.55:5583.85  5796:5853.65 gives -1.68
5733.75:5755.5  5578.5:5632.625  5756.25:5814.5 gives 1.19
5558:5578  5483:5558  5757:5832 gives 0.29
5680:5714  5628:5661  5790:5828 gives 1.08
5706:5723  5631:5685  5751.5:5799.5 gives 1.06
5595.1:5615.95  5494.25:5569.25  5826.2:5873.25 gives 0.64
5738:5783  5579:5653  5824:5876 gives 1.55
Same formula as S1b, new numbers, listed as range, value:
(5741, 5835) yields 1.54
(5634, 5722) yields 1.62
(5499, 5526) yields 1.67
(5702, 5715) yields 1.5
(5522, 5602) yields 1.68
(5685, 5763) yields 1.55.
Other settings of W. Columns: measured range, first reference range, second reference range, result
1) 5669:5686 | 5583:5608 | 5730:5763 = -0.034 mag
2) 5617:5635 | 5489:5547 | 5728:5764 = -0.046 mag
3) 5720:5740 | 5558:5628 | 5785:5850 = 0.042 mag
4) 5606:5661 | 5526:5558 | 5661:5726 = -0.029 mag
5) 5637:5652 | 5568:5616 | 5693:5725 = -0.074 mag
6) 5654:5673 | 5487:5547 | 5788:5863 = -0.030 mag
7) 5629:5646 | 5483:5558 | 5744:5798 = -0.048 mag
